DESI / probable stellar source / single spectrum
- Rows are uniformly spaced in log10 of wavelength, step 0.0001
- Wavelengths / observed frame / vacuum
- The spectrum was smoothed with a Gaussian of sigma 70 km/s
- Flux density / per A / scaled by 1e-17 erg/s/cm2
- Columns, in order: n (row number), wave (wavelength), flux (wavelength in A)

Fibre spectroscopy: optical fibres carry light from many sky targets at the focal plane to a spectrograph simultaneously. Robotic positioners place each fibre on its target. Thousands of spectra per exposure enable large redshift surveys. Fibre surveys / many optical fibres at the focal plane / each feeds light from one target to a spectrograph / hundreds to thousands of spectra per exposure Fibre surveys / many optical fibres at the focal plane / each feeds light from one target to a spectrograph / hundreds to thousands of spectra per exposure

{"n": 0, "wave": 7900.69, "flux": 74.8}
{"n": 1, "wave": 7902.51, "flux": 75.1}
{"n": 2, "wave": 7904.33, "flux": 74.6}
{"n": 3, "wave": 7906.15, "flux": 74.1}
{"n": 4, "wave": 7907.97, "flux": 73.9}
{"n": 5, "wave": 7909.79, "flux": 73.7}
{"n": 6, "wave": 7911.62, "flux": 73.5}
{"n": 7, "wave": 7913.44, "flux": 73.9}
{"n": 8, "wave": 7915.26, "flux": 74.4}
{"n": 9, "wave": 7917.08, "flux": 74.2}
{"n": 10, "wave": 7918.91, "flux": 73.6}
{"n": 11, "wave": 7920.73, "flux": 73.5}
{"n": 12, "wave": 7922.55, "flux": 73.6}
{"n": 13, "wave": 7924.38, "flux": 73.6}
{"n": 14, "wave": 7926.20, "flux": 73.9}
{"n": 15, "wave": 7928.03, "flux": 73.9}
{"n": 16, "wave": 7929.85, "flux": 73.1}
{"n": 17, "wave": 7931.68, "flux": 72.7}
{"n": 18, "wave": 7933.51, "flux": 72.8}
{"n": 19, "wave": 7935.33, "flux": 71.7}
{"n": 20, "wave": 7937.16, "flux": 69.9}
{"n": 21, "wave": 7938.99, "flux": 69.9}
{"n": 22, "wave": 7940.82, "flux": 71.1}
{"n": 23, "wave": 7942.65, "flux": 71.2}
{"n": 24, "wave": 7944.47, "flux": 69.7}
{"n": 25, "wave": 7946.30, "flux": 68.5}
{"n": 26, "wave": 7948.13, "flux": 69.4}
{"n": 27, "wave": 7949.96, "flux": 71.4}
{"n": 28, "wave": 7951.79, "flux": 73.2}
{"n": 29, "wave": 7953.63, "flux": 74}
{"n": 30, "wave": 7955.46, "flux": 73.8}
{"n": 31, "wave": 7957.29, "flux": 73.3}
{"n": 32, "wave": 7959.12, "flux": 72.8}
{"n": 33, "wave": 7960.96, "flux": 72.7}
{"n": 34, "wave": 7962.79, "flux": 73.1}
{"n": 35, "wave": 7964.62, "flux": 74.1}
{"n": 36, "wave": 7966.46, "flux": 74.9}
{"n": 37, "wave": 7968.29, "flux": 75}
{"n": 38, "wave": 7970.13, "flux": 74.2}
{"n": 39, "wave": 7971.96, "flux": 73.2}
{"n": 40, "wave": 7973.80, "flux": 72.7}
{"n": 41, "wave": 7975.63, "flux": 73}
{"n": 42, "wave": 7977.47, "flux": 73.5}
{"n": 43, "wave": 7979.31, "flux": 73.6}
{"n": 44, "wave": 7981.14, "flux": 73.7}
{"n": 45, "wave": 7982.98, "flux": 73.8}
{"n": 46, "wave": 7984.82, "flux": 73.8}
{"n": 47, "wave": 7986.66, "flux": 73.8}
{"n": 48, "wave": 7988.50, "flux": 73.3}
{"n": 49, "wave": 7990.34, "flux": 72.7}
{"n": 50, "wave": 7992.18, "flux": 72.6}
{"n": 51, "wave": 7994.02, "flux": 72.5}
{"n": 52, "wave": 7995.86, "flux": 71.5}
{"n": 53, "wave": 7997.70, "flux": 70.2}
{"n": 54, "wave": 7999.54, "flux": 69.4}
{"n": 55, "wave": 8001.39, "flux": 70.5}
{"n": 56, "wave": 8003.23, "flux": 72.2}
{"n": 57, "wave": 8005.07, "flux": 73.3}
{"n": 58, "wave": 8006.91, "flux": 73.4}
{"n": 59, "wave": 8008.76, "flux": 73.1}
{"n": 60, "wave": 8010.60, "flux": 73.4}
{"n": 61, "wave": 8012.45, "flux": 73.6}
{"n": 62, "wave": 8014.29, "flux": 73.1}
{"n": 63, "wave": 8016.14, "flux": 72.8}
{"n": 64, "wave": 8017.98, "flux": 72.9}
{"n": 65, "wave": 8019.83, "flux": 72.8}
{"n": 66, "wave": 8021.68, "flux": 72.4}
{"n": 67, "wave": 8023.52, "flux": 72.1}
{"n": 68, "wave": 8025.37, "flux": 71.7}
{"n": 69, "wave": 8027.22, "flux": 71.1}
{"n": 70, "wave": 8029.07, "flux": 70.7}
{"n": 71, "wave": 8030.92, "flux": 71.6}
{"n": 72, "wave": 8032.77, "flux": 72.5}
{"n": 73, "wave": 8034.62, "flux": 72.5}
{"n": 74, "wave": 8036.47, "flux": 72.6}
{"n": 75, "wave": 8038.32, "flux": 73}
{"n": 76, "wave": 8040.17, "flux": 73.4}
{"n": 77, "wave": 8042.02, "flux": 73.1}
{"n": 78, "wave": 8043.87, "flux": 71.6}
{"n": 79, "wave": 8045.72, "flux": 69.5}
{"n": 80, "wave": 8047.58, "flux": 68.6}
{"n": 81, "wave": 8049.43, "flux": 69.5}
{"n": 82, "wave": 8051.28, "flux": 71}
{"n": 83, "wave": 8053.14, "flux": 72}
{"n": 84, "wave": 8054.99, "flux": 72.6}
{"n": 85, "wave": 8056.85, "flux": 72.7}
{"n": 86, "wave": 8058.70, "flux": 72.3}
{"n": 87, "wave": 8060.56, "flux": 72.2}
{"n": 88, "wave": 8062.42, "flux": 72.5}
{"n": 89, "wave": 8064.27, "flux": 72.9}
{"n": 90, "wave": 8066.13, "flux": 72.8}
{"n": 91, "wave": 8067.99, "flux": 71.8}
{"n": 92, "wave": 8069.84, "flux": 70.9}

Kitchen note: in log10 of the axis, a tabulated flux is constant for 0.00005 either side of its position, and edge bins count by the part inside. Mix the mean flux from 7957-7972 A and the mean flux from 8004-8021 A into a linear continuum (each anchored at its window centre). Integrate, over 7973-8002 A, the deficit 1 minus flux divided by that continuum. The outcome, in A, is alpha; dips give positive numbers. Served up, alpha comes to 0.4 A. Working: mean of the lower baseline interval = 73.8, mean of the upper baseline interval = 73.1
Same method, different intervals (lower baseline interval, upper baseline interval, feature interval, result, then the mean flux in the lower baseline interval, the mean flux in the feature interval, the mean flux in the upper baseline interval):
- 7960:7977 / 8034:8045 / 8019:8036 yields 0.2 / 73.6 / 71.9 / 72.7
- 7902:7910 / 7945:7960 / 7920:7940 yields 0.1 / 74.3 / 72.6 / 72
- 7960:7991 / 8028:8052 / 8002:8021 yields -0.2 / 73.6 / 73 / 71.5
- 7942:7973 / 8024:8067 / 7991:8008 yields 0.1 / 72.6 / 71.8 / 71.8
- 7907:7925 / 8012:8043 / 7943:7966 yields 0.4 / 73.8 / 72.2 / 72.5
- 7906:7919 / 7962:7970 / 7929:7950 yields 0.9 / 73.9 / 70.9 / 74.3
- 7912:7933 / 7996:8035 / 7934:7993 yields 0.3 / 73.7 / 72.6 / 72.1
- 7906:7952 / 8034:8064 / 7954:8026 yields -0.8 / 72.4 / 73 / 71.8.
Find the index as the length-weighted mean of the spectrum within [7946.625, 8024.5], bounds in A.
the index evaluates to 72.8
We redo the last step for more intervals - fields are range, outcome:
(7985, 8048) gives 72.2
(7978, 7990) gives 73.6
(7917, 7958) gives 72.2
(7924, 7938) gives 72.7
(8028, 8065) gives 71.8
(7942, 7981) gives 72.8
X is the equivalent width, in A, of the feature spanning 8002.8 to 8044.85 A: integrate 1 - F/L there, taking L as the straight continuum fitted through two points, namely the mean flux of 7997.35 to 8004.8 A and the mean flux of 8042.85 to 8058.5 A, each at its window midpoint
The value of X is -1.0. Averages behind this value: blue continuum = 70.8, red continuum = 71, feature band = 72.6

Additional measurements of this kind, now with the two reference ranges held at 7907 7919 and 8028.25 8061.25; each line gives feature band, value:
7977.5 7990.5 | -0.2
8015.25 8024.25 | -0.1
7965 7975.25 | -0.1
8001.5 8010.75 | -0.1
